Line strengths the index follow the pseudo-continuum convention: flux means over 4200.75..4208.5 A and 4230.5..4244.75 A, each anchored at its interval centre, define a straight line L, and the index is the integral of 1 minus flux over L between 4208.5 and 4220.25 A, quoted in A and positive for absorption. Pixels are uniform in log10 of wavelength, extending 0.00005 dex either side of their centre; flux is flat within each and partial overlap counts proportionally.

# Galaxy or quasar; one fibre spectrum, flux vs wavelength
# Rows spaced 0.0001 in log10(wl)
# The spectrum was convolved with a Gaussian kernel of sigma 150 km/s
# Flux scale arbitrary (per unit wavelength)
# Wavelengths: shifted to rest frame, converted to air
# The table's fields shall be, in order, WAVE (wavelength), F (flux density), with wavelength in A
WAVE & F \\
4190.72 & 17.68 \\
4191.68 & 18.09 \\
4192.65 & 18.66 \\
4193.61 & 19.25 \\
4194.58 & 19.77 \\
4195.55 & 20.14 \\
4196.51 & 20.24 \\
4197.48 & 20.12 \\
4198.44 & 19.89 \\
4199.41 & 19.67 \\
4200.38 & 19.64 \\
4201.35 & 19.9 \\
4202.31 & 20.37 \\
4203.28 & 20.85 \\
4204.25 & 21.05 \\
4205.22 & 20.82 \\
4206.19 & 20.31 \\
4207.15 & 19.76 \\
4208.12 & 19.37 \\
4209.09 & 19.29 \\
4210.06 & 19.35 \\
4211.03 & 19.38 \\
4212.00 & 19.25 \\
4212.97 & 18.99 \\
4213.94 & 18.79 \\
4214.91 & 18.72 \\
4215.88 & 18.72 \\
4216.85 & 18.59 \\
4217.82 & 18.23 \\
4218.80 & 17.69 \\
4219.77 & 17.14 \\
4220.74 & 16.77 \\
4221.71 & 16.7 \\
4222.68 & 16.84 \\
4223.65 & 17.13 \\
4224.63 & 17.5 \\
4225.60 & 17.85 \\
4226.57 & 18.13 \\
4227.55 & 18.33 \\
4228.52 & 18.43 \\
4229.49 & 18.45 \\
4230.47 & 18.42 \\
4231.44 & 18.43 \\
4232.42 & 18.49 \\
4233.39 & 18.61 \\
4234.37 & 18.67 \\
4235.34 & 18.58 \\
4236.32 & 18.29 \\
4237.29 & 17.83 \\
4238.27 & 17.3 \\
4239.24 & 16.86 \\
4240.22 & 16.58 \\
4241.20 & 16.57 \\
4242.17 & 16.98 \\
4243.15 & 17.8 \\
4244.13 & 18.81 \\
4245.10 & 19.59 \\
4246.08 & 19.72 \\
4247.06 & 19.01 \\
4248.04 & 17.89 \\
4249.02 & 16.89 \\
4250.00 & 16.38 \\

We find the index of 0.6 A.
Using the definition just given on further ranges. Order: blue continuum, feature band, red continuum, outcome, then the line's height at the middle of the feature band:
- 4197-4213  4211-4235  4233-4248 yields 1.0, 19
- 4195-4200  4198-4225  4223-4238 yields 0.4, 19.2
